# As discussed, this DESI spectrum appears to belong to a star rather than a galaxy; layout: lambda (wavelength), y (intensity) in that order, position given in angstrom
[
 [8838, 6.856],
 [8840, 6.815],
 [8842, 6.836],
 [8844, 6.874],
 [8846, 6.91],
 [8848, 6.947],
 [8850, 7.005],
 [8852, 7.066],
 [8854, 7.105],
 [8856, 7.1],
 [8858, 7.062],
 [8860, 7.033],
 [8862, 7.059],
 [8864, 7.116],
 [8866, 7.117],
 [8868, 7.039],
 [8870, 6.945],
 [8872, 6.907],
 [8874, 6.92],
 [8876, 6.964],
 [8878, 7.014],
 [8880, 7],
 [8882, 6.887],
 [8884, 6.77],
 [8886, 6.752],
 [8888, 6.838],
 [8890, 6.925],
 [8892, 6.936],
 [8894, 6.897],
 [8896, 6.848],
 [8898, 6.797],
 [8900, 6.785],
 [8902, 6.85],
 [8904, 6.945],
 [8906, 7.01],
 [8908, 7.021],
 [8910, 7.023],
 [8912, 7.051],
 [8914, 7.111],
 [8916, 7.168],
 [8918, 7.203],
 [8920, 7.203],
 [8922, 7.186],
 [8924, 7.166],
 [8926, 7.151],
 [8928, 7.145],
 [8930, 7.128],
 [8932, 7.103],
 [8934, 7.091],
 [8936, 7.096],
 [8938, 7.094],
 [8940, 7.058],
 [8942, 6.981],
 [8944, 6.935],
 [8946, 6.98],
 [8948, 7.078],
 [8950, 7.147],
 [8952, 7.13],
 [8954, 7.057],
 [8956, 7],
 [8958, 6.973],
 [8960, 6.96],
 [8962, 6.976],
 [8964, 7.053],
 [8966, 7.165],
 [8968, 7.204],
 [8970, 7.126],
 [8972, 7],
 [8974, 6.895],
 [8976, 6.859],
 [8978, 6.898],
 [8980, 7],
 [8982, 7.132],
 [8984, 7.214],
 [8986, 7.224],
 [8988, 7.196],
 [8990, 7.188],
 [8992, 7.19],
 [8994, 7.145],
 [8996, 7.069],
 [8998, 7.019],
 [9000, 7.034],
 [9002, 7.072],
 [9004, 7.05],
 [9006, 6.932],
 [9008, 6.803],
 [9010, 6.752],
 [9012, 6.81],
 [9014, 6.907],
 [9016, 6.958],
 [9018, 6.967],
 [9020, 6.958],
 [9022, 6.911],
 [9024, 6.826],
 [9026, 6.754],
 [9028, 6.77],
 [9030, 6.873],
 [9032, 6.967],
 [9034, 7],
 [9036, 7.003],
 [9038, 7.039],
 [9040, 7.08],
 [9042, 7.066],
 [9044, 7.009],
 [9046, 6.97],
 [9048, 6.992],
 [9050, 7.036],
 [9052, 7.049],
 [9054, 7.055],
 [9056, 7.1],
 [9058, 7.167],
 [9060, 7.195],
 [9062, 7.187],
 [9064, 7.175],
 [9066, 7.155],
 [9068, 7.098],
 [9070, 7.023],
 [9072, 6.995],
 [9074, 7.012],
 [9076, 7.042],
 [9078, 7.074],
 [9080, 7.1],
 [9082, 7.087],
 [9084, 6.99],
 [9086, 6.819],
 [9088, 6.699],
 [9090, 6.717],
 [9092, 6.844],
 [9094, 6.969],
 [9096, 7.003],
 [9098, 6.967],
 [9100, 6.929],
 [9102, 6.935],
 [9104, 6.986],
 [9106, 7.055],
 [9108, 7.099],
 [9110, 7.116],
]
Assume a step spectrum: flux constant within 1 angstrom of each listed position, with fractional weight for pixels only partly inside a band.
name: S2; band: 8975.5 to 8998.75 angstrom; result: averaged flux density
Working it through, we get 7.1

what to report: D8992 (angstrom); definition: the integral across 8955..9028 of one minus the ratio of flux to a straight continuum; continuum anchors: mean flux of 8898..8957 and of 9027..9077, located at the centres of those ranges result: 0.5 angstrom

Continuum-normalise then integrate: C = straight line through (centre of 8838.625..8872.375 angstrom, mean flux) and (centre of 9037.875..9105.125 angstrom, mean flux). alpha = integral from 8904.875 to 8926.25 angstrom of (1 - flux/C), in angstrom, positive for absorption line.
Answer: -0.3 angstrom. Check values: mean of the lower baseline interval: 7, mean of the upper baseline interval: 7.02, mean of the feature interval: 7.12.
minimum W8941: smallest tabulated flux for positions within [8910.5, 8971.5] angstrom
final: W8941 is 6.935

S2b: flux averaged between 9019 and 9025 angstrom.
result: 6.9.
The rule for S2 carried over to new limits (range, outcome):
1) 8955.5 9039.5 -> 7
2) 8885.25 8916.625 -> 6.93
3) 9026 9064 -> 7.03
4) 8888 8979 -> 7.03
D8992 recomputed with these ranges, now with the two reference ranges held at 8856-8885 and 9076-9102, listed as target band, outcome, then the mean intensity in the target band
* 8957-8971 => -0.2 angstrom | 7.07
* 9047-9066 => -0.4 angstrom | 7.11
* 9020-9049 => 0.0 angstrom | 6.95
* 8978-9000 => -0.5 angstrom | 7.12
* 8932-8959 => -0.3 angstrom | 7.05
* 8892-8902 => 0.2 angstrom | 6.84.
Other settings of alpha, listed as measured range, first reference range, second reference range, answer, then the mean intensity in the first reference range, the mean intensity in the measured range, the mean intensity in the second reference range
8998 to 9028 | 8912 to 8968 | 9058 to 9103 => 0.6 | 7.09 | 6.91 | 7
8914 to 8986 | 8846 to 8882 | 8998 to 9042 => -1.1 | 7.02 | 7.08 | 6.93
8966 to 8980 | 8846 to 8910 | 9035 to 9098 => 0.0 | 6.96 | 7.01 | 7.02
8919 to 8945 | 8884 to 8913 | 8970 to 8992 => -0.5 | 6.9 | 7.1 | 7.07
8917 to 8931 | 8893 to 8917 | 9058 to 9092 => -0.4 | 6.96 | 7.17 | 7.02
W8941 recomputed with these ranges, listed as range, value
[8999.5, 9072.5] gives 6.752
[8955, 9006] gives 6.859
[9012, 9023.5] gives 6.81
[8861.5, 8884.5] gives 6.77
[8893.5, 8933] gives 6.785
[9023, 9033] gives 6.754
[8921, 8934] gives 7.091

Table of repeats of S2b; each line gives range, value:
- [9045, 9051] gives 7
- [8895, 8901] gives 6.81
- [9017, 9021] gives 6.96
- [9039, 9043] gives 7.07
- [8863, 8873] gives 7.02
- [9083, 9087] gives 6.9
